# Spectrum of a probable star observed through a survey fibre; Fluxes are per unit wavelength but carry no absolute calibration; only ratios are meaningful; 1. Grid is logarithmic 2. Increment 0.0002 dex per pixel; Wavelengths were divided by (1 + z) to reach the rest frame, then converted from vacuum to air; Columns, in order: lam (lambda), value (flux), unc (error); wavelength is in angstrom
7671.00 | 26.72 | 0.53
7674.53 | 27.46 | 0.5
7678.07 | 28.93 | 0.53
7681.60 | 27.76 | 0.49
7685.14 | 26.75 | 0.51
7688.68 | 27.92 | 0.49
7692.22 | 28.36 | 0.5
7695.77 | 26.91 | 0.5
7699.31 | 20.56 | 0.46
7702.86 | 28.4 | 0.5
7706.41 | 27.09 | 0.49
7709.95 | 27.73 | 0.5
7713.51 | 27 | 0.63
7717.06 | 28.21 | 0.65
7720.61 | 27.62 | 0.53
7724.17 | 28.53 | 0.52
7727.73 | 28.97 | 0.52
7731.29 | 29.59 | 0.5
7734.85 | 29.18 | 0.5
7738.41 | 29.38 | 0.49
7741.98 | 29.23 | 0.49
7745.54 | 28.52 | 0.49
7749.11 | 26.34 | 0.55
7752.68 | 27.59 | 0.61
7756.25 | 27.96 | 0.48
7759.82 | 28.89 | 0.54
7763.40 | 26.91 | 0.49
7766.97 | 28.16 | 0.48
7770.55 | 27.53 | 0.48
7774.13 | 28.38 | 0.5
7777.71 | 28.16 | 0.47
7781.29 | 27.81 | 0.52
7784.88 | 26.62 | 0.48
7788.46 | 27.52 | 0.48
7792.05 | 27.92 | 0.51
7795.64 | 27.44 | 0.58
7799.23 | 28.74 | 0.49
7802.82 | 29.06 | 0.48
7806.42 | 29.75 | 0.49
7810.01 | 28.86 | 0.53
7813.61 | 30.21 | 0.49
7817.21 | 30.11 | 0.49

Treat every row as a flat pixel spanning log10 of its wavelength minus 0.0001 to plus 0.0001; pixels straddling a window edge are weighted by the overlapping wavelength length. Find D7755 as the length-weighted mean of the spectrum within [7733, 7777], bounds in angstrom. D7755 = 28.2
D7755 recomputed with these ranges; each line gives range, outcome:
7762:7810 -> 28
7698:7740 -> 27.8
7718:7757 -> 28.5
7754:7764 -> 28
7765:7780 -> 28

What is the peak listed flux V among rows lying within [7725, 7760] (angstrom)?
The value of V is 29.59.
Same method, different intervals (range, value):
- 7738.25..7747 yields 29.38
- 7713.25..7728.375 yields 28.97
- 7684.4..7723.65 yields 28.4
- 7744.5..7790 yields 28.89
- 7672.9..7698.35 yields 28.93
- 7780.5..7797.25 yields 27.92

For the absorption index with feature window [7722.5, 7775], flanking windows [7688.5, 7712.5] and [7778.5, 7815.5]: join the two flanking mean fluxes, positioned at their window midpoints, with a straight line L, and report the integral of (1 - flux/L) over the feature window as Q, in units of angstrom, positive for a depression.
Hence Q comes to -1.6 angstrom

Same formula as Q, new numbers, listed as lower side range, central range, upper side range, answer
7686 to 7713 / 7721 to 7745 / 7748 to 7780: -1.5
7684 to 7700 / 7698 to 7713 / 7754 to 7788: 0.3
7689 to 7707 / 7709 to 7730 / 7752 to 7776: -0.9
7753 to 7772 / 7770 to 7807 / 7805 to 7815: 1.0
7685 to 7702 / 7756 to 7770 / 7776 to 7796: -0.4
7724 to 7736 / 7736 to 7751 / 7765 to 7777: 0.2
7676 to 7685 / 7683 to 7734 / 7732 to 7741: 2.2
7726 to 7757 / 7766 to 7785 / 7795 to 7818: 0.7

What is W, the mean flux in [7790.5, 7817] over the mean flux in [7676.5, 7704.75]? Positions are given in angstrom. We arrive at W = 1.07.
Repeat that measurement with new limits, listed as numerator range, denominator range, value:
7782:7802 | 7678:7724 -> 1.02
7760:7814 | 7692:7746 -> 1.01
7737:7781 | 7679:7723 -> 1.04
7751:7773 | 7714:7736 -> 0.97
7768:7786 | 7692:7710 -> 1.06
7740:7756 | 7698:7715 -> 1.06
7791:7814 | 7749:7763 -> 1.04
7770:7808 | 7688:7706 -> 1.06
